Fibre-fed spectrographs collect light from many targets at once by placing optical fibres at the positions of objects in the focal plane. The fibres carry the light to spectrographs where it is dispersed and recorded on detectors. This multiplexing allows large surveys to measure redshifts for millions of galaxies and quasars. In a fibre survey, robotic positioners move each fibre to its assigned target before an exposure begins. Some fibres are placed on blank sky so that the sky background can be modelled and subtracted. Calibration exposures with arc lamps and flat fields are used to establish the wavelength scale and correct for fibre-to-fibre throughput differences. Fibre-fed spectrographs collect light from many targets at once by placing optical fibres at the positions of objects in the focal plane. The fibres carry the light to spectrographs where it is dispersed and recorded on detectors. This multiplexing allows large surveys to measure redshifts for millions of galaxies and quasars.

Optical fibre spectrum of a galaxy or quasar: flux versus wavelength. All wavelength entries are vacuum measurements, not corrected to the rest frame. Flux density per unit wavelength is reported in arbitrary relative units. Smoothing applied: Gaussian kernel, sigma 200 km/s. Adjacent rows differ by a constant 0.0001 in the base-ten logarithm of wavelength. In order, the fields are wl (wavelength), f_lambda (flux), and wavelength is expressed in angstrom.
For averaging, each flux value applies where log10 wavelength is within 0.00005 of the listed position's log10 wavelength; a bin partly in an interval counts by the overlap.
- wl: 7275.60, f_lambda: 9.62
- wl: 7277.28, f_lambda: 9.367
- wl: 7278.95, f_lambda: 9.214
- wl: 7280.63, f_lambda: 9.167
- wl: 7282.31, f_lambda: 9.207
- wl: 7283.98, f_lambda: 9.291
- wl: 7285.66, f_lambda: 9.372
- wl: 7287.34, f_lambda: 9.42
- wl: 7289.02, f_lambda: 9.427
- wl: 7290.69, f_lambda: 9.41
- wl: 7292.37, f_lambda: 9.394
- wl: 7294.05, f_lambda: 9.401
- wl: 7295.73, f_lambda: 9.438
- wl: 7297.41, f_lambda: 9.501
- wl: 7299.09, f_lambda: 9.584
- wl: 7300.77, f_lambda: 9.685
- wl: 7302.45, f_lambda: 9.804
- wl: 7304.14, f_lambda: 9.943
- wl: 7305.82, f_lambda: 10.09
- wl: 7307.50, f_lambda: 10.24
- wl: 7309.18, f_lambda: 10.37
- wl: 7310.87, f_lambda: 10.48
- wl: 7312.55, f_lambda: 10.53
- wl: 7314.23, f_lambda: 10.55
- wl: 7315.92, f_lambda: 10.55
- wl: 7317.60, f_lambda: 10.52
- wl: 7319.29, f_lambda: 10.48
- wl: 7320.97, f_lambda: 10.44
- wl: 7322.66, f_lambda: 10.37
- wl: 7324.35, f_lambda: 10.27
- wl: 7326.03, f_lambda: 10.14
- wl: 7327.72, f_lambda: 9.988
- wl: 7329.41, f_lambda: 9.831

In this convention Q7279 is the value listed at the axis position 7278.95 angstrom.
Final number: 9.214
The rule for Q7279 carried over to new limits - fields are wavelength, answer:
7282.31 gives 9.207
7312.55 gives 10.53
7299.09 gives 9.584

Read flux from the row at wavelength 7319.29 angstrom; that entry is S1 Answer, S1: 10.48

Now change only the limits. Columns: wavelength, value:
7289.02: 9.427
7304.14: 9.943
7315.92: 10.55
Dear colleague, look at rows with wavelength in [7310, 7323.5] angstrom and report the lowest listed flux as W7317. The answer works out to 10.37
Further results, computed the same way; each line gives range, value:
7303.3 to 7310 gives 9.943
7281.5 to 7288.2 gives 9.207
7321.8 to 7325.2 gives 10.27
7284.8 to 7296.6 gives 9.372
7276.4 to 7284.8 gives 9.167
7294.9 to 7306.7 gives 9.438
